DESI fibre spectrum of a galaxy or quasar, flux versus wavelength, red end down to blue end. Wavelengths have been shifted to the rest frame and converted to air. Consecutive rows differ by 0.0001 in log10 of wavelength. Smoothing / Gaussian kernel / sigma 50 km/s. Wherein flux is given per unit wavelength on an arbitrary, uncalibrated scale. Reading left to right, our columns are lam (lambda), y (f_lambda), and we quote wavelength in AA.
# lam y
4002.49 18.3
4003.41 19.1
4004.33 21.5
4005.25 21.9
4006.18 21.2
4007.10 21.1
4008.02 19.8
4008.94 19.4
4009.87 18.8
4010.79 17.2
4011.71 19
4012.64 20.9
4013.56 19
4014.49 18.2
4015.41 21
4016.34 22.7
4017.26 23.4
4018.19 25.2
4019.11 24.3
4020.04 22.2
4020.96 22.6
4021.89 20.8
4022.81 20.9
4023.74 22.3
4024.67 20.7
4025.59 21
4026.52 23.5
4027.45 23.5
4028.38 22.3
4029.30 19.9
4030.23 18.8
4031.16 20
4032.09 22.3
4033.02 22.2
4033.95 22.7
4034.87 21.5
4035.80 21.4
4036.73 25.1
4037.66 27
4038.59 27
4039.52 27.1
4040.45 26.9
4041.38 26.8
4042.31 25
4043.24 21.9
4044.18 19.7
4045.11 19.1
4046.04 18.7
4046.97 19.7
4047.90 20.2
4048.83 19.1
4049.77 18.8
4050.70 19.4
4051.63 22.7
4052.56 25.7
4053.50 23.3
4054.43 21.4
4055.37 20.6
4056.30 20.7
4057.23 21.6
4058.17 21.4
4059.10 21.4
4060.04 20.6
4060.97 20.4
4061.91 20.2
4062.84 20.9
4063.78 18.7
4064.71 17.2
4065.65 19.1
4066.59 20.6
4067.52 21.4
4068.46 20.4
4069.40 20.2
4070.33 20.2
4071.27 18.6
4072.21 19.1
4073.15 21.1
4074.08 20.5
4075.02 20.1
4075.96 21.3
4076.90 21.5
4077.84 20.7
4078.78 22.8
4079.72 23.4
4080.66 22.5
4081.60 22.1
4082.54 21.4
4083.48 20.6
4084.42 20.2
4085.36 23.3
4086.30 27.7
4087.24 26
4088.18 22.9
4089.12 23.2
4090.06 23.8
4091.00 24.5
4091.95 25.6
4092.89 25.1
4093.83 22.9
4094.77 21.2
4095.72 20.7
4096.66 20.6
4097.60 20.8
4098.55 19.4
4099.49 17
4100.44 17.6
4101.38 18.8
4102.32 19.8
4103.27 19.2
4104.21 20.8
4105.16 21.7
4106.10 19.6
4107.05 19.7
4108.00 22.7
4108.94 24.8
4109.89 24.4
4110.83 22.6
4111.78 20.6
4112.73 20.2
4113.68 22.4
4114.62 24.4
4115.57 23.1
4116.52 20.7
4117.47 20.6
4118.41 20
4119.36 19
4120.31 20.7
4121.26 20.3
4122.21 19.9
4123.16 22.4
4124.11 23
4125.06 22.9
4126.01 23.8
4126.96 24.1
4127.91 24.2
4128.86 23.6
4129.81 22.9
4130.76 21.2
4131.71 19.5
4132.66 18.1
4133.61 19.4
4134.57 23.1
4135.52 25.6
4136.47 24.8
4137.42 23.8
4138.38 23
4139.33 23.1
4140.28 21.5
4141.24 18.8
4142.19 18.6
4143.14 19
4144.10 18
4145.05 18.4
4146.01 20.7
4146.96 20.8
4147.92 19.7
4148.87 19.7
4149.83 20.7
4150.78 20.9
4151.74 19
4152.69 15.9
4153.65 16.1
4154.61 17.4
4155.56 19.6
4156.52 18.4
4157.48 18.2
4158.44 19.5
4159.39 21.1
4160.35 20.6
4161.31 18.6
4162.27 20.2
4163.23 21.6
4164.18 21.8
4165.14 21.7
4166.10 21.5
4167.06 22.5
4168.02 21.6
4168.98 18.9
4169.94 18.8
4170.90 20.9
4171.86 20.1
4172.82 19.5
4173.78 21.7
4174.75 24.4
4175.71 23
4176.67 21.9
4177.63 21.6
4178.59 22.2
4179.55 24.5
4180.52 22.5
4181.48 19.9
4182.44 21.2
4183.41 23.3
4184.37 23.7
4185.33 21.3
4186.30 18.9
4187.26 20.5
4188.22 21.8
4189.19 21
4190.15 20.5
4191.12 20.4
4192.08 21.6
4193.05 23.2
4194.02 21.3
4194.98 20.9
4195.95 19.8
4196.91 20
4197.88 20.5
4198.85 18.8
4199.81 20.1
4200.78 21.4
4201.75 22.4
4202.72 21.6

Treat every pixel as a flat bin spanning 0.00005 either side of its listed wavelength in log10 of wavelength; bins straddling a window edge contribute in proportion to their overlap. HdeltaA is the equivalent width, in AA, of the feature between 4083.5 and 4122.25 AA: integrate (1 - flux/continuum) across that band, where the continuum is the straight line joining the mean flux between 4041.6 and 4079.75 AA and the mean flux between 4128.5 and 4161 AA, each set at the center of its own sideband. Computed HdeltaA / -2.2 AA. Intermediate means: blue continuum 20.7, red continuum 20.3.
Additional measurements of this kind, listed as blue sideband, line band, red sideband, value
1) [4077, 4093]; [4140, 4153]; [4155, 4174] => 0.96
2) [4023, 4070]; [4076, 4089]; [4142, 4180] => -0.90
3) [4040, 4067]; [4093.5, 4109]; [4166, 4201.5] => 0.62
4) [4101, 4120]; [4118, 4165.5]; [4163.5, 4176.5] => 1.30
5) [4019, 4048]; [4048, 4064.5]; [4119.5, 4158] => 0.85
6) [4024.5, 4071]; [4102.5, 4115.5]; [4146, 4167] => -0.77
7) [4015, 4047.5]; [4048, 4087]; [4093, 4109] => 0.66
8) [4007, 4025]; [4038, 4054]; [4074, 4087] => -0.71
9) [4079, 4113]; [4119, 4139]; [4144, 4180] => -1.02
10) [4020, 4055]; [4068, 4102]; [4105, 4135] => 0.51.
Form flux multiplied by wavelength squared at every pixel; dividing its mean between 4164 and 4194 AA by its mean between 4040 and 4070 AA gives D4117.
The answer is 1.1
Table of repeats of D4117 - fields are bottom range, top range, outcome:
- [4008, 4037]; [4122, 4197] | 1.05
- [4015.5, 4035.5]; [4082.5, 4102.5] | 1.03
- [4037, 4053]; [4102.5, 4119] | 0.98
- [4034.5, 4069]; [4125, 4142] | 1.07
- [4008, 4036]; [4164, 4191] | 1.09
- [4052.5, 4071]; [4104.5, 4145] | 1.08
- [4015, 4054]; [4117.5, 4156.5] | 0.98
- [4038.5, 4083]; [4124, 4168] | 1.02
